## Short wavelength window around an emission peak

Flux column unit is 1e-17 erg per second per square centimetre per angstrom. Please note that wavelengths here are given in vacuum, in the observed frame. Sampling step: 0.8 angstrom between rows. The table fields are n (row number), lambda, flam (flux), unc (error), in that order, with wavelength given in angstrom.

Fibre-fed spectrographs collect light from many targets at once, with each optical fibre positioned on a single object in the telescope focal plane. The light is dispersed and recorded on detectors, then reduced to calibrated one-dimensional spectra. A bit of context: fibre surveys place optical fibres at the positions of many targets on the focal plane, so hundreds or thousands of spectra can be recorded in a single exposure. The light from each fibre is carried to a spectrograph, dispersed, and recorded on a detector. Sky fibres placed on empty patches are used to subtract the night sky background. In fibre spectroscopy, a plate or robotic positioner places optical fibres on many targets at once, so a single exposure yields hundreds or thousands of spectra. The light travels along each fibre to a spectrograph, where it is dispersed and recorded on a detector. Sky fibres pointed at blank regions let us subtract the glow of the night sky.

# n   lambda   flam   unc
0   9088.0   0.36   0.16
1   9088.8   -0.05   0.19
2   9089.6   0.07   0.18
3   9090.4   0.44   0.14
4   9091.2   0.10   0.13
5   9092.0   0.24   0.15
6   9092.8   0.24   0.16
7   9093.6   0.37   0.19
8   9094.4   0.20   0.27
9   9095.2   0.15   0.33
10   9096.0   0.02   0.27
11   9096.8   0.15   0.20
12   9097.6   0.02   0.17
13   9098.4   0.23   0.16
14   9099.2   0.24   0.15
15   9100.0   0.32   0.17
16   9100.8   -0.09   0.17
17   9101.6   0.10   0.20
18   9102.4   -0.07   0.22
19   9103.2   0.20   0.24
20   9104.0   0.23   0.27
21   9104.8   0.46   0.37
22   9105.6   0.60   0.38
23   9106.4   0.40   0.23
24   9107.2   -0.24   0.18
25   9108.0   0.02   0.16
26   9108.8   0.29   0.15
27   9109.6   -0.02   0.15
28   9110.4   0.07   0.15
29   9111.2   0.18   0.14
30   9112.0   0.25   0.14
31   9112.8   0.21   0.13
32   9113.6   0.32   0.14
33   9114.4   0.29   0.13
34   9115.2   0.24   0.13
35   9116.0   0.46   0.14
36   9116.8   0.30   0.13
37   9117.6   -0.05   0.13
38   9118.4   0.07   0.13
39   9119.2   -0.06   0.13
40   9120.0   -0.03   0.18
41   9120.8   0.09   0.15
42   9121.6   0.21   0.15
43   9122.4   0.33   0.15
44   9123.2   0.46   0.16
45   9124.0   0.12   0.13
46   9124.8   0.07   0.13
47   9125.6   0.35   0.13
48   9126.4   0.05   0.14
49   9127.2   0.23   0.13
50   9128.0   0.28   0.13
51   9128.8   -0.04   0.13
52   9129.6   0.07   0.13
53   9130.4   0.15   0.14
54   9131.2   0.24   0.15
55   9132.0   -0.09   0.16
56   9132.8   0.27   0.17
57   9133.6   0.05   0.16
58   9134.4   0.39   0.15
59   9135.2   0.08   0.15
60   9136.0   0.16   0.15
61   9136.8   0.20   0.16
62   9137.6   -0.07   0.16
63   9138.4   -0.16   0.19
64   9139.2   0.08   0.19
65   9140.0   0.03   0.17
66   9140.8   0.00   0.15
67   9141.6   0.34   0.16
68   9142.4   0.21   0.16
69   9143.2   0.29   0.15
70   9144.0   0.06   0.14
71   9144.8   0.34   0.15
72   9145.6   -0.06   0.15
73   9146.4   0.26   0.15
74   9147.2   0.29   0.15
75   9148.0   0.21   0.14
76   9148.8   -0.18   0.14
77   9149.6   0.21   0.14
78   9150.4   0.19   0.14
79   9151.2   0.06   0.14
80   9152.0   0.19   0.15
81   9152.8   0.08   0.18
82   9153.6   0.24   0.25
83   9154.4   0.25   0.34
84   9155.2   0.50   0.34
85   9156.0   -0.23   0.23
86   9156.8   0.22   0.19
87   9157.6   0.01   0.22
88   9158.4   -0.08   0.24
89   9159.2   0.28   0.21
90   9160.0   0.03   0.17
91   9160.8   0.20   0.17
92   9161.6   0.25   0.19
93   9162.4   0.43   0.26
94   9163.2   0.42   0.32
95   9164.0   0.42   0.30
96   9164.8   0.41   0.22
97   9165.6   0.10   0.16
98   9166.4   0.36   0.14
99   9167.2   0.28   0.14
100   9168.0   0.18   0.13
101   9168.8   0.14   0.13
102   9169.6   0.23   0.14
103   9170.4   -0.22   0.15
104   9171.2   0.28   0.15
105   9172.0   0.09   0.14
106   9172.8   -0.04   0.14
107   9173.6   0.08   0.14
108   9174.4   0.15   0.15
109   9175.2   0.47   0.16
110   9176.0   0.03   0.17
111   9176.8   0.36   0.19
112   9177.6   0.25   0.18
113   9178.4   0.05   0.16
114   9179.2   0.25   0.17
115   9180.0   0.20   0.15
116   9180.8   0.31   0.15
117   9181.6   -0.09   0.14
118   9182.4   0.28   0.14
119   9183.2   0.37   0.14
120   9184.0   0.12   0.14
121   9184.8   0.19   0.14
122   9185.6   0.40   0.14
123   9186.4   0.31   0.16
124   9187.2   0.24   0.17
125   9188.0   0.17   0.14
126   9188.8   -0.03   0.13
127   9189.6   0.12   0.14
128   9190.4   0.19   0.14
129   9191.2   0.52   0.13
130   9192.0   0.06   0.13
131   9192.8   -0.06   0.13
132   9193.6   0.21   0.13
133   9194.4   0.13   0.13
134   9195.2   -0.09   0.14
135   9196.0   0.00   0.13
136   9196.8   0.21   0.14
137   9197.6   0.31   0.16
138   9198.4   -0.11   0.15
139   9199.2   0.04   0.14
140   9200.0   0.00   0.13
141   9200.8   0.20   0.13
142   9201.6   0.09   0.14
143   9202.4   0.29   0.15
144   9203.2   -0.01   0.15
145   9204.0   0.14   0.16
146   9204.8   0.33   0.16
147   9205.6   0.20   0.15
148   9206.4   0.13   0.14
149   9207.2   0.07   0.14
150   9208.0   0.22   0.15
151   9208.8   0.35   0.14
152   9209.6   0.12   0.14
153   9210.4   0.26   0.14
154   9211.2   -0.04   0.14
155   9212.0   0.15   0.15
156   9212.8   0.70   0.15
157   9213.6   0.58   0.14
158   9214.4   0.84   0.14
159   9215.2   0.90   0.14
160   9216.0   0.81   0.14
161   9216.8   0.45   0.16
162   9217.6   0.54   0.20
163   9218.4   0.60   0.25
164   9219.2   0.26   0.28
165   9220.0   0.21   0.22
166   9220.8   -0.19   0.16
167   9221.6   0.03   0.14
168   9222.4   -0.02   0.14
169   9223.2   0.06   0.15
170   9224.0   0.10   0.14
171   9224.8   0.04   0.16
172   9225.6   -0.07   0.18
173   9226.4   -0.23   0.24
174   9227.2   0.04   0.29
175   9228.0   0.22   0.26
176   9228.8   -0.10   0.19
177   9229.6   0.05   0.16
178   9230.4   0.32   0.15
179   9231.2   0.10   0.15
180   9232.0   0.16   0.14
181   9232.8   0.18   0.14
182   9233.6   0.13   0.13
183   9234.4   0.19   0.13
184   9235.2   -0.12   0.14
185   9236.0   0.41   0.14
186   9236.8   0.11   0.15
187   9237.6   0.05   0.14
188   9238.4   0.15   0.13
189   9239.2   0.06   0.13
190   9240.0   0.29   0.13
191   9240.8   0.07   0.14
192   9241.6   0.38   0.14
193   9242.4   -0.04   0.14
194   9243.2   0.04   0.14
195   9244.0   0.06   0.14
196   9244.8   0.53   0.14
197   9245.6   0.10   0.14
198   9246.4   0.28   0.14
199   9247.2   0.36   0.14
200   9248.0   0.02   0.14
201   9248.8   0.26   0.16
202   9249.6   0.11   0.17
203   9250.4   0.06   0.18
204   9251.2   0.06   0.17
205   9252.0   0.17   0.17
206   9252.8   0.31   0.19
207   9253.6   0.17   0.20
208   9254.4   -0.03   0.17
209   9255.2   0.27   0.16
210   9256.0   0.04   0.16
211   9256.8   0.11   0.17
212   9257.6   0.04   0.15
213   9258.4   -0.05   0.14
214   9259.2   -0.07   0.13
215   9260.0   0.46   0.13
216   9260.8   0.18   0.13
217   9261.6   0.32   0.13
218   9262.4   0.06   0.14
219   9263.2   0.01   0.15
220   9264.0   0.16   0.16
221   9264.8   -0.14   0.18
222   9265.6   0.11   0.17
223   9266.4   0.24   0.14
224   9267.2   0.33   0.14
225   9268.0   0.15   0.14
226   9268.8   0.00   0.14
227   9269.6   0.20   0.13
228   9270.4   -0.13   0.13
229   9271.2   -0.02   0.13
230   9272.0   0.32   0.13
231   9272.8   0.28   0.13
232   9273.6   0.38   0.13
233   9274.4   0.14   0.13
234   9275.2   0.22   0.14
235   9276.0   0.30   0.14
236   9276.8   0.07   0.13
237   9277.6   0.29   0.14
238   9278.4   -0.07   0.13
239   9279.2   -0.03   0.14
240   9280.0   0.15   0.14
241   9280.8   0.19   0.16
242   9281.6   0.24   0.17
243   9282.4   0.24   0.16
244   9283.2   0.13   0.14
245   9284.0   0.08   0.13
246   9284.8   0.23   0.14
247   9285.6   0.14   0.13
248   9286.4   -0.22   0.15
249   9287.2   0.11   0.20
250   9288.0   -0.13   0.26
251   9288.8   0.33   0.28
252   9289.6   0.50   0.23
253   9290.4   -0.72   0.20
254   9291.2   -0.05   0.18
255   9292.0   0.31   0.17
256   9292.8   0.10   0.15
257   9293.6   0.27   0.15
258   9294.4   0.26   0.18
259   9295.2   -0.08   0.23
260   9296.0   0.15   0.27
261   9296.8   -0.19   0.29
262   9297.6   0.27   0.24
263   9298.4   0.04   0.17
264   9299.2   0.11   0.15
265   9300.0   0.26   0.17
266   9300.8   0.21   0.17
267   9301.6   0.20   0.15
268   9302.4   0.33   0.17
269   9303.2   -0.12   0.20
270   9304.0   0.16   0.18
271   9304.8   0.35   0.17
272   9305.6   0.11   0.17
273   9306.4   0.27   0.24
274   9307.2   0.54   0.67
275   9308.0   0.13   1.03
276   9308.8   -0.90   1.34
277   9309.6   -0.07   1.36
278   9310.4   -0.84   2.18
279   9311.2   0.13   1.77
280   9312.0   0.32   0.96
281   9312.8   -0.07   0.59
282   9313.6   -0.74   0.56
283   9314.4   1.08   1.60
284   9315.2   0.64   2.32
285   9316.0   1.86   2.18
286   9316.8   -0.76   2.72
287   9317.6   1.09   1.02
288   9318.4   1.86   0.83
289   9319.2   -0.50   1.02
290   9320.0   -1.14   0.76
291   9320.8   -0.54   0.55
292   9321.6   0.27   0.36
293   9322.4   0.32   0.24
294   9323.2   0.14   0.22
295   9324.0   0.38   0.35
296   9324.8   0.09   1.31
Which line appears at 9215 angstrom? H-beta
